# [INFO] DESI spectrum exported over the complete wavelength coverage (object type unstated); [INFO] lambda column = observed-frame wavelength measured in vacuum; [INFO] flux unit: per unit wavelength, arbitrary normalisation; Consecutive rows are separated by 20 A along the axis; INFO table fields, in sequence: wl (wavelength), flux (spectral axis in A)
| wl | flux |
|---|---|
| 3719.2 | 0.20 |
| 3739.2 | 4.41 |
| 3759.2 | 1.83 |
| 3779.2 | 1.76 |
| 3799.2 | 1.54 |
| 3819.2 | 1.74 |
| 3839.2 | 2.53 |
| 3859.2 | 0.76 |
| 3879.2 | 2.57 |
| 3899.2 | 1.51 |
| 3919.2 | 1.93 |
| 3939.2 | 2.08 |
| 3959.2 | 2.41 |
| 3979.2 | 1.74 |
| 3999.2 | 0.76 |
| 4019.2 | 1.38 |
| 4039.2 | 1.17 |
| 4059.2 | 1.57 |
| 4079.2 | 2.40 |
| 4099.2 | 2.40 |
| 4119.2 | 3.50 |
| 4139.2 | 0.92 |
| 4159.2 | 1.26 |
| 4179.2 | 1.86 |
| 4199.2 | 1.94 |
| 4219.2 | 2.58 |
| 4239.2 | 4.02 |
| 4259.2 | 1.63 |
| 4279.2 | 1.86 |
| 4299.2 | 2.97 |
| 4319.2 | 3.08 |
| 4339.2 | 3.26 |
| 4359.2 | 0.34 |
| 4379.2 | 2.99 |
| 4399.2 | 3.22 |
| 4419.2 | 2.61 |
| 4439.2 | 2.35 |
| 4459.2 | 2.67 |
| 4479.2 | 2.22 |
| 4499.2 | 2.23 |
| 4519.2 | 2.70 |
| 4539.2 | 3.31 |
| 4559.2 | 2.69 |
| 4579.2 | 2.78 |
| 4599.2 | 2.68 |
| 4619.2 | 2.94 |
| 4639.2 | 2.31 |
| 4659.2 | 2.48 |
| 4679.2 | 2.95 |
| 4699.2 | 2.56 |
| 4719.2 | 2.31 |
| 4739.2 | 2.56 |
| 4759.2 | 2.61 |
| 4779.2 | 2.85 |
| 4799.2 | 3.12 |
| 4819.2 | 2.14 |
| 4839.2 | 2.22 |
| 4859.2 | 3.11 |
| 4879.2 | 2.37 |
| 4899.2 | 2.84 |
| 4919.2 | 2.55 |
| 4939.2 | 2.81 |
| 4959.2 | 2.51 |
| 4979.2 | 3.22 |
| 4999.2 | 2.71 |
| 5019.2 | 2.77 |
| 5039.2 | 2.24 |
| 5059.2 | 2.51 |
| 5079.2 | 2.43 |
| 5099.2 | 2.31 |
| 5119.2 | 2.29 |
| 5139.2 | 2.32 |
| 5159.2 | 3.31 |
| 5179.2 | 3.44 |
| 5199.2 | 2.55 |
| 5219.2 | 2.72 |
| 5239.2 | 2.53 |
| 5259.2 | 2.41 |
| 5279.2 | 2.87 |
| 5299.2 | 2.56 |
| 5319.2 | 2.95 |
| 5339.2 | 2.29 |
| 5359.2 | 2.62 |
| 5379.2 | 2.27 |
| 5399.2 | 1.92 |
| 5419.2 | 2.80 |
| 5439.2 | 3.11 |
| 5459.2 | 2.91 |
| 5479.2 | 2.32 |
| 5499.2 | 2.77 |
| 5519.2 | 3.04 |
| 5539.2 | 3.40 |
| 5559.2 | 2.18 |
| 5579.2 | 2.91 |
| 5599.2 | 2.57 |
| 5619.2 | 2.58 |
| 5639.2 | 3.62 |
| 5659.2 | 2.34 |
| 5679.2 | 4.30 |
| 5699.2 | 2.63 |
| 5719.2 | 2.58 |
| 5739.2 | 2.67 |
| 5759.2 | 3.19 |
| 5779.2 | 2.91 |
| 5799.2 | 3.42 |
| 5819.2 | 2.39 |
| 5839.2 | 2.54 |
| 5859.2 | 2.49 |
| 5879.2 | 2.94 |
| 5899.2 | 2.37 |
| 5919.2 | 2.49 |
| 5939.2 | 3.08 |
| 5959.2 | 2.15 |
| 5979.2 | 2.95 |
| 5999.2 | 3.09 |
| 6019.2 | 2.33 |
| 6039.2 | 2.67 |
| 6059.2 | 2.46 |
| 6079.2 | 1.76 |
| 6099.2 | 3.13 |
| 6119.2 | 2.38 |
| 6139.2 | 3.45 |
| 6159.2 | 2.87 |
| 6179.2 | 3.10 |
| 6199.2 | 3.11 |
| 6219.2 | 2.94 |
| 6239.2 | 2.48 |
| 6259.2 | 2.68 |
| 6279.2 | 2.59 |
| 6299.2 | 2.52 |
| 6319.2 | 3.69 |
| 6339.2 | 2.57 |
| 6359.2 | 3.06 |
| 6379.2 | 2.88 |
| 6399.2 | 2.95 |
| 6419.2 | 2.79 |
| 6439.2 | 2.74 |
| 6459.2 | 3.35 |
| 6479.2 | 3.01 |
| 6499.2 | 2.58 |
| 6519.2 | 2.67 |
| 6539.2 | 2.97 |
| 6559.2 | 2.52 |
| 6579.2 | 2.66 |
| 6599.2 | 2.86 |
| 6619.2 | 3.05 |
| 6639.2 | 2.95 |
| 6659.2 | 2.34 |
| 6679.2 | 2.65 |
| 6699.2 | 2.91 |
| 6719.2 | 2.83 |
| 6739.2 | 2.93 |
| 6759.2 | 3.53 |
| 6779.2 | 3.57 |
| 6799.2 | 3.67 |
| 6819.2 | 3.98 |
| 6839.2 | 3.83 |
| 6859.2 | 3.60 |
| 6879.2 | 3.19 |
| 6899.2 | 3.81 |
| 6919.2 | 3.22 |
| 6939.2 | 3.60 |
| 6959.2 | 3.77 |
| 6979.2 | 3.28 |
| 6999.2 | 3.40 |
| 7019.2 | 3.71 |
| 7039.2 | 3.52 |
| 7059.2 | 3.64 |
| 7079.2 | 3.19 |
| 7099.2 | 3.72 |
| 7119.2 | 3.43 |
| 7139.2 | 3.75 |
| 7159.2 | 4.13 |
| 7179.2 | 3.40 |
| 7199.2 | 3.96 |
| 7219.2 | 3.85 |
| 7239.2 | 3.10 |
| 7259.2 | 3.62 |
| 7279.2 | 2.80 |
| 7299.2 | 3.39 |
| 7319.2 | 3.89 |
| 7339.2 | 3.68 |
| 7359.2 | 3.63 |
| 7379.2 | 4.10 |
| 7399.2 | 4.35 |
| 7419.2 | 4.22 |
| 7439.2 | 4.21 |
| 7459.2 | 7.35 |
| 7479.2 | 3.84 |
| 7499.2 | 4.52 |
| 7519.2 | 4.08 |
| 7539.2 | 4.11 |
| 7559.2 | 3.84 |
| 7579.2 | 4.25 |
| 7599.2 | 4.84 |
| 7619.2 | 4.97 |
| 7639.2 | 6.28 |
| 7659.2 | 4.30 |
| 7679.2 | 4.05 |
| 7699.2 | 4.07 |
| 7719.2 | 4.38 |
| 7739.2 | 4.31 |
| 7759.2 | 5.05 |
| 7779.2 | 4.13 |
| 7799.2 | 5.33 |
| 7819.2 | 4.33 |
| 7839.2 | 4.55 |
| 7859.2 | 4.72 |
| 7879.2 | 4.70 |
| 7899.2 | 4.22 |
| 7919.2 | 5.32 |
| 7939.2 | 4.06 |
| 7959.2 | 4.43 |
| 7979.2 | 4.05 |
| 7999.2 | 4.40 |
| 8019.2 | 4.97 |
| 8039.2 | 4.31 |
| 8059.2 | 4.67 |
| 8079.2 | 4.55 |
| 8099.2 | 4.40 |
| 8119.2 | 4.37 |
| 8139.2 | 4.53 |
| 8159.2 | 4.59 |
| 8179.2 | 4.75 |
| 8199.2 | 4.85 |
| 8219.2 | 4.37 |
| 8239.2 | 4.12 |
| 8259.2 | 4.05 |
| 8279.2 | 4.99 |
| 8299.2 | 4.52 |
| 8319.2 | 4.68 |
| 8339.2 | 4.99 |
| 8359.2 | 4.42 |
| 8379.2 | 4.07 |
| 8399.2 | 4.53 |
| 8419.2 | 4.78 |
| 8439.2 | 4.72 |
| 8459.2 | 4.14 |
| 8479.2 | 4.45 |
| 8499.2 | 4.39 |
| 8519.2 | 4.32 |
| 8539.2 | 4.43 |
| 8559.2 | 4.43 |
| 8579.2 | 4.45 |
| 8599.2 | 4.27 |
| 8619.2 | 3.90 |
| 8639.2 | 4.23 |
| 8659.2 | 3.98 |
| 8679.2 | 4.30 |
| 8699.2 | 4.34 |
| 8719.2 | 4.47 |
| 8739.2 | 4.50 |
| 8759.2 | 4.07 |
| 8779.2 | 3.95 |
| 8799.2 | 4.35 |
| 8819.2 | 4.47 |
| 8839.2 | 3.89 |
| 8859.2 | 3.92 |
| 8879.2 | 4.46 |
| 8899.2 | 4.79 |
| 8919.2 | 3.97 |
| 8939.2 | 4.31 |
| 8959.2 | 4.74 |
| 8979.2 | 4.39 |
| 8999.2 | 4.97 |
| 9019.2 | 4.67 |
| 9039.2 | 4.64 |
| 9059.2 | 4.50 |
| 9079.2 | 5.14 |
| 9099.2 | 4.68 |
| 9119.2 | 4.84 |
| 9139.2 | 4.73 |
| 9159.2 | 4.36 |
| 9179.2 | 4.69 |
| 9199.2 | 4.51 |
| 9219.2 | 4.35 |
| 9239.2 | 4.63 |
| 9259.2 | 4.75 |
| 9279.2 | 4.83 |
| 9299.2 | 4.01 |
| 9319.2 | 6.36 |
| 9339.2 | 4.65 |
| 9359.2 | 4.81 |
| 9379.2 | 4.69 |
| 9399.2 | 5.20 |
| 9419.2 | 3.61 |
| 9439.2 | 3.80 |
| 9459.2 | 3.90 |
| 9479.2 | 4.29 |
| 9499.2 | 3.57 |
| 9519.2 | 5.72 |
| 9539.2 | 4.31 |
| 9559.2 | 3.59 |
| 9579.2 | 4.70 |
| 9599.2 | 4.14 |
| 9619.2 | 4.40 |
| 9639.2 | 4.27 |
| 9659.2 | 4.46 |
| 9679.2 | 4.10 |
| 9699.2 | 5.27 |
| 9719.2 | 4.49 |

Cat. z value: 0.69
